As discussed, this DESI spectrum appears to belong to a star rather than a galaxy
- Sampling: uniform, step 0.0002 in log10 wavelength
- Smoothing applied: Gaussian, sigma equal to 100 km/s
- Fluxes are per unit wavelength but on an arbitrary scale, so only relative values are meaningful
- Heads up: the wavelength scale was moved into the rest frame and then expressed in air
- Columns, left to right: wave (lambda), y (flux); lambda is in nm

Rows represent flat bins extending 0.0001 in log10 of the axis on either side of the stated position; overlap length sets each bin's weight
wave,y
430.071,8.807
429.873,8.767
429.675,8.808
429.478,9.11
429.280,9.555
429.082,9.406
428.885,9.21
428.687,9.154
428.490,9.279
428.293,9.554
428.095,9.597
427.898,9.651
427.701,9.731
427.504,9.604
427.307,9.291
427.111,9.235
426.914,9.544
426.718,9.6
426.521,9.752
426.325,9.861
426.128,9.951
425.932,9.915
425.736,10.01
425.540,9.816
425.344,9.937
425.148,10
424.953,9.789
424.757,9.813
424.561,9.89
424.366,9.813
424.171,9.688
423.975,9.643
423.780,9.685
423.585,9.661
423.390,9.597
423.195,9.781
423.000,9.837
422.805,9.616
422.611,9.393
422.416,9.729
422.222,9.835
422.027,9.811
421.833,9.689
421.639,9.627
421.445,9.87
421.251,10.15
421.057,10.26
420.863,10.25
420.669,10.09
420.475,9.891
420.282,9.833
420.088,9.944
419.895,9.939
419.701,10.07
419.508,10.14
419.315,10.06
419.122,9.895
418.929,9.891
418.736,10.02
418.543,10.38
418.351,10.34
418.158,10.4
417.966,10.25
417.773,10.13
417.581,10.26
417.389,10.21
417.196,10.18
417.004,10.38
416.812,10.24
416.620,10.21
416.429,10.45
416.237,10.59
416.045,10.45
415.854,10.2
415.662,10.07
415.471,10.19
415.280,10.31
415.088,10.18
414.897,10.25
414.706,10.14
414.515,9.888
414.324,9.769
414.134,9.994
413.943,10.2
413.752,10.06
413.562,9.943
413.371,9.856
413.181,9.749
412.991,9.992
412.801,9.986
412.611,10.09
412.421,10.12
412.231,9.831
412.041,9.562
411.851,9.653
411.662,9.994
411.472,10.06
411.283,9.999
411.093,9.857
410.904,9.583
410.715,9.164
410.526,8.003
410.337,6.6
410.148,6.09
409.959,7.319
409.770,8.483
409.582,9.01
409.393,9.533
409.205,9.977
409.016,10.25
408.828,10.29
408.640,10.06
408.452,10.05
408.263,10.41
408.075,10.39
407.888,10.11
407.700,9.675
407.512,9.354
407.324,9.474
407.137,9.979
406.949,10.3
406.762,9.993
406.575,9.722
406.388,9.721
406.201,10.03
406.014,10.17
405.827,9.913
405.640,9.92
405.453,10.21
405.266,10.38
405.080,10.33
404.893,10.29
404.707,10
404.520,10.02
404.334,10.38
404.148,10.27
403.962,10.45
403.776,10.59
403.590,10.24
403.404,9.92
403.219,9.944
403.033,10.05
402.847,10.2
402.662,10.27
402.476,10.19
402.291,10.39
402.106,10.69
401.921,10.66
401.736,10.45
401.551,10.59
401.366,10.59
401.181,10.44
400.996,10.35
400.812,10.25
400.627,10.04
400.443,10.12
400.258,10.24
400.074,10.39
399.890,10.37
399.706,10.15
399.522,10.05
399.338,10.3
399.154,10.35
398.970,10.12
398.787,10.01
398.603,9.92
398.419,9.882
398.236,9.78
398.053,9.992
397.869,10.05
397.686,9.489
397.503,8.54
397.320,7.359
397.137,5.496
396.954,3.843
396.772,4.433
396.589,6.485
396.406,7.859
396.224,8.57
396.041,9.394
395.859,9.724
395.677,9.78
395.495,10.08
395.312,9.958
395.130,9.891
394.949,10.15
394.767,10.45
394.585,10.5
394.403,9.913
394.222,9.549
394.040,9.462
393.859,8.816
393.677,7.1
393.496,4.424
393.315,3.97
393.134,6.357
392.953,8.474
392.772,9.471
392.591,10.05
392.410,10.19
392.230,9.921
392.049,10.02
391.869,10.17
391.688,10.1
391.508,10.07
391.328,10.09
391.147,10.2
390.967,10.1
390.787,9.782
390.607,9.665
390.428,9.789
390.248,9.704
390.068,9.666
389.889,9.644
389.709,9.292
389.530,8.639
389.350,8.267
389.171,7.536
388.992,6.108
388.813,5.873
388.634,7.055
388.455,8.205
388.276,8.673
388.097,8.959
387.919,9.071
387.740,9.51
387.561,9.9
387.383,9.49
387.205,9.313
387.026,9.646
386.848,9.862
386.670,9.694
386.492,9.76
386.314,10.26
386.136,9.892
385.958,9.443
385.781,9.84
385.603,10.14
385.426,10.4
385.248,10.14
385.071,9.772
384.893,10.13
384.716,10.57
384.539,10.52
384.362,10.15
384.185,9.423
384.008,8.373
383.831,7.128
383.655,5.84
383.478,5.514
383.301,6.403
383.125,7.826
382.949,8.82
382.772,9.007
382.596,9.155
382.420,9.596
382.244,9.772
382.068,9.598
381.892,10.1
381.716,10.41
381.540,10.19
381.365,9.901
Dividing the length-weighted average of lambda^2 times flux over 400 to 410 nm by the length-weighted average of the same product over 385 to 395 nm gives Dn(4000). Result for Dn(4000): 1.19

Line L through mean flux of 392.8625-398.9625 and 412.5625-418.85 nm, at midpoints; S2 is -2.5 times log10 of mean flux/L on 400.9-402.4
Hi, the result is -0.17 mag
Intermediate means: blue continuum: 8.5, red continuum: 10.2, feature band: 10.5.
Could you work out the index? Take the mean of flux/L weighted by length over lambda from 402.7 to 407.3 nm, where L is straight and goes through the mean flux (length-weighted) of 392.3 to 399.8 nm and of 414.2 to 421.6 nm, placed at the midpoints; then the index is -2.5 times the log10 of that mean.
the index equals -0.086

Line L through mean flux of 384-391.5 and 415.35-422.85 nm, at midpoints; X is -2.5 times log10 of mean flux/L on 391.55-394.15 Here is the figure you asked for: 0.118 mag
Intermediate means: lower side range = 9.36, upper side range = 10.1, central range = 8.5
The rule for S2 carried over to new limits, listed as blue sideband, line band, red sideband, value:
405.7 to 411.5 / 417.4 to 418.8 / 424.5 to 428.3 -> -0.07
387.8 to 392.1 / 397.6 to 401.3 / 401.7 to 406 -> -0.03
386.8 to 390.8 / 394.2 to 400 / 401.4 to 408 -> 0.04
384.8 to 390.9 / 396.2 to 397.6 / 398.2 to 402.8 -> 0.47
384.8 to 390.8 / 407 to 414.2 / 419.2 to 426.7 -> 0.01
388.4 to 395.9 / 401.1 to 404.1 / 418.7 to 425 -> -0.12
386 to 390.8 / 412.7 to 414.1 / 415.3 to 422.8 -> -0.01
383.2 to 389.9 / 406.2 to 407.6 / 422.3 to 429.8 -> -0.06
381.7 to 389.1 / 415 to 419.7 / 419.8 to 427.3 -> -0.06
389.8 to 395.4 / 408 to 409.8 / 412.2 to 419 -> 0.00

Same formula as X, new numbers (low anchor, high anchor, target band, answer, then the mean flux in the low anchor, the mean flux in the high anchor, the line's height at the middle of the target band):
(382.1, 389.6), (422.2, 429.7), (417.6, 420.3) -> -0.07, 8.9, 9.63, 9.5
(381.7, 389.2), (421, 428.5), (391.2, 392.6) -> -0.11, 8.99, 9.73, 9.12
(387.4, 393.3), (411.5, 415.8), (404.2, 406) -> -0.06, 9.02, 9.99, 9.64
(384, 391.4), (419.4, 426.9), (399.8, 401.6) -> -0.09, 9.35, 9.84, 9.53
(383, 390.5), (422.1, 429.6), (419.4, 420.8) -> -0.05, 8.94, 9.64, 9.54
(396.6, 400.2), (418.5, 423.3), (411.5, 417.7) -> -0.05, 8.94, 9.91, 9.64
